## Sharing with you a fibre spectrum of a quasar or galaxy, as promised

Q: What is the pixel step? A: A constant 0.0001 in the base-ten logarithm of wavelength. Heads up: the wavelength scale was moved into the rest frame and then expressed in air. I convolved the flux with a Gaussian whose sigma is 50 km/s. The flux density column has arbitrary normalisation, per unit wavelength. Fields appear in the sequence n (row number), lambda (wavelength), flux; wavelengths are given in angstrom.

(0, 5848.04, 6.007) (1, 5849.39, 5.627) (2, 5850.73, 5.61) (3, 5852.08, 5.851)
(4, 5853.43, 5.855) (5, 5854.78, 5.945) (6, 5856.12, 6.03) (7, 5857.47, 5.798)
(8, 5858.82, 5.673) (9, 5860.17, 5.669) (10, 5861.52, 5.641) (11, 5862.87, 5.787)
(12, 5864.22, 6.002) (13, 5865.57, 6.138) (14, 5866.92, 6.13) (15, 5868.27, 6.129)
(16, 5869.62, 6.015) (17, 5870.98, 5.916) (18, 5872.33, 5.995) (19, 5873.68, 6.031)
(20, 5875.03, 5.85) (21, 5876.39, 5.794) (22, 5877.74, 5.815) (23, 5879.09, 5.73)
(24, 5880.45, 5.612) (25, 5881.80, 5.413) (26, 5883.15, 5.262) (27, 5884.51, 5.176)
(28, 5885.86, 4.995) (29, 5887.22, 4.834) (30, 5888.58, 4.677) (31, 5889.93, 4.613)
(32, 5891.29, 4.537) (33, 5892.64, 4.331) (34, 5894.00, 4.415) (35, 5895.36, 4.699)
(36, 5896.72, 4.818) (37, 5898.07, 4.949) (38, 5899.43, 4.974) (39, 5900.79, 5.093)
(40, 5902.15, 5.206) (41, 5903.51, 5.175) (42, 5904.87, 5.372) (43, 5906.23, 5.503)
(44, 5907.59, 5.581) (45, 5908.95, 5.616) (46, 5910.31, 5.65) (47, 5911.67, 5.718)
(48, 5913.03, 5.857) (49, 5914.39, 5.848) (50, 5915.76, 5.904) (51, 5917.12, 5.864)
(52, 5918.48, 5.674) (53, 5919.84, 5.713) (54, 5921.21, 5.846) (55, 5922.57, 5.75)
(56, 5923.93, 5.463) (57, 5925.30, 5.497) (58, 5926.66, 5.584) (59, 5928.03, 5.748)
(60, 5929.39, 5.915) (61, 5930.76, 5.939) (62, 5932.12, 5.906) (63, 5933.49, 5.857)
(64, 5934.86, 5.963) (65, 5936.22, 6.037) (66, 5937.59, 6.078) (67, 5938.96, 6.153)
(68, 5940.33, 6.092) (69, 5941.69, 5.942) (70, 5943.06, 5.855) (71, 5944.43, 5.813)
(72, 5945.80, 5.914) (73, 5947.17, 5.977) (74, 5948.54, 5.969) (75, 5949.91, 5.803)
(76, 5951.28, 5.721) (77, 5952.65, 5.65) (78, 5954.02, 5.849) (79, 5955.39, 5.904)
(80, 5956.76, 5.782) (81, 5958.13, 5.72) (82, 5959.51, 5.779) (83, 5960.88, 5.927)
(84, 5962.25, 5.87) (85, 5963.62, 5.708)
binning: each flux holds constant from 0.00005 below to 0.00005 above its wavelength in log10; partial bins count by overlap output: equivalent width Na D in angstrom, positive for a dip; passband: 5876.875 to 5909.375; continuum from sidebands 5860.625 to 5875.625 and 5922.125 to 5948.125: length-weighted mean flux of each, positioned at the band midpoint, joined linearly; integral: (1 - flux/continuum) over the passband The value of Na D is 4.54 angstrom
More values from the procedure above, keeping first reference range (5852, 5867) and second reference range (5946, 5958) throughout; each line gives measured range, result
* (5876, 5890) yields 1.38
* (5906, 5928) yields 0.56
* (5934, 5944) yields -0.29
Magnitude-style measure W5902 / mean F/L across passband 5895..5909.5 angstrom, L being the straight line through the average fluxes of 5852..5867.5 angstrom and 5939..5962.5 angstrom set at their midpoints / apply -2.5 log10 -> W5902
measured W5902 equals 0.13 mag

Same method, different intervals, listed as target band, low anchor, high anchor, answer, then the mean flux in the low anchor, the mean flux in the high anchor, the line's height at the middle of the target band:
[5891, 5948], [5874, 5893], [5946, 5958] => -0.01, 5.22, 5.83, 5.54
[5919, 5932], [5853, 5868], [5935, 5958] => 0.03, 5.89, 5.91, 5.9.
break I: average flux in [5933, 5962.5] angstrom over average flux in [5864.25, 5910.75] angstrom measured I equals 1.10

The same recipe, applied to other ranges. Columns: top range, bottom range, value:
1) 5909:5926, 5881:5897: 1.19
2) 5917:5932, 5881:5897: 1.19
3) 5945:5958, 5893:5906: 1.18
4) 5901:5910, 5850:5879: 0.92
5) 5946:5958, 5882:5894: 1.21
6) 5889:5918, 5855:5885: 0.90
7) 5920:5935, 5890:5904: 1.20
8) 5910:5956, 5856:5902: 1.08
